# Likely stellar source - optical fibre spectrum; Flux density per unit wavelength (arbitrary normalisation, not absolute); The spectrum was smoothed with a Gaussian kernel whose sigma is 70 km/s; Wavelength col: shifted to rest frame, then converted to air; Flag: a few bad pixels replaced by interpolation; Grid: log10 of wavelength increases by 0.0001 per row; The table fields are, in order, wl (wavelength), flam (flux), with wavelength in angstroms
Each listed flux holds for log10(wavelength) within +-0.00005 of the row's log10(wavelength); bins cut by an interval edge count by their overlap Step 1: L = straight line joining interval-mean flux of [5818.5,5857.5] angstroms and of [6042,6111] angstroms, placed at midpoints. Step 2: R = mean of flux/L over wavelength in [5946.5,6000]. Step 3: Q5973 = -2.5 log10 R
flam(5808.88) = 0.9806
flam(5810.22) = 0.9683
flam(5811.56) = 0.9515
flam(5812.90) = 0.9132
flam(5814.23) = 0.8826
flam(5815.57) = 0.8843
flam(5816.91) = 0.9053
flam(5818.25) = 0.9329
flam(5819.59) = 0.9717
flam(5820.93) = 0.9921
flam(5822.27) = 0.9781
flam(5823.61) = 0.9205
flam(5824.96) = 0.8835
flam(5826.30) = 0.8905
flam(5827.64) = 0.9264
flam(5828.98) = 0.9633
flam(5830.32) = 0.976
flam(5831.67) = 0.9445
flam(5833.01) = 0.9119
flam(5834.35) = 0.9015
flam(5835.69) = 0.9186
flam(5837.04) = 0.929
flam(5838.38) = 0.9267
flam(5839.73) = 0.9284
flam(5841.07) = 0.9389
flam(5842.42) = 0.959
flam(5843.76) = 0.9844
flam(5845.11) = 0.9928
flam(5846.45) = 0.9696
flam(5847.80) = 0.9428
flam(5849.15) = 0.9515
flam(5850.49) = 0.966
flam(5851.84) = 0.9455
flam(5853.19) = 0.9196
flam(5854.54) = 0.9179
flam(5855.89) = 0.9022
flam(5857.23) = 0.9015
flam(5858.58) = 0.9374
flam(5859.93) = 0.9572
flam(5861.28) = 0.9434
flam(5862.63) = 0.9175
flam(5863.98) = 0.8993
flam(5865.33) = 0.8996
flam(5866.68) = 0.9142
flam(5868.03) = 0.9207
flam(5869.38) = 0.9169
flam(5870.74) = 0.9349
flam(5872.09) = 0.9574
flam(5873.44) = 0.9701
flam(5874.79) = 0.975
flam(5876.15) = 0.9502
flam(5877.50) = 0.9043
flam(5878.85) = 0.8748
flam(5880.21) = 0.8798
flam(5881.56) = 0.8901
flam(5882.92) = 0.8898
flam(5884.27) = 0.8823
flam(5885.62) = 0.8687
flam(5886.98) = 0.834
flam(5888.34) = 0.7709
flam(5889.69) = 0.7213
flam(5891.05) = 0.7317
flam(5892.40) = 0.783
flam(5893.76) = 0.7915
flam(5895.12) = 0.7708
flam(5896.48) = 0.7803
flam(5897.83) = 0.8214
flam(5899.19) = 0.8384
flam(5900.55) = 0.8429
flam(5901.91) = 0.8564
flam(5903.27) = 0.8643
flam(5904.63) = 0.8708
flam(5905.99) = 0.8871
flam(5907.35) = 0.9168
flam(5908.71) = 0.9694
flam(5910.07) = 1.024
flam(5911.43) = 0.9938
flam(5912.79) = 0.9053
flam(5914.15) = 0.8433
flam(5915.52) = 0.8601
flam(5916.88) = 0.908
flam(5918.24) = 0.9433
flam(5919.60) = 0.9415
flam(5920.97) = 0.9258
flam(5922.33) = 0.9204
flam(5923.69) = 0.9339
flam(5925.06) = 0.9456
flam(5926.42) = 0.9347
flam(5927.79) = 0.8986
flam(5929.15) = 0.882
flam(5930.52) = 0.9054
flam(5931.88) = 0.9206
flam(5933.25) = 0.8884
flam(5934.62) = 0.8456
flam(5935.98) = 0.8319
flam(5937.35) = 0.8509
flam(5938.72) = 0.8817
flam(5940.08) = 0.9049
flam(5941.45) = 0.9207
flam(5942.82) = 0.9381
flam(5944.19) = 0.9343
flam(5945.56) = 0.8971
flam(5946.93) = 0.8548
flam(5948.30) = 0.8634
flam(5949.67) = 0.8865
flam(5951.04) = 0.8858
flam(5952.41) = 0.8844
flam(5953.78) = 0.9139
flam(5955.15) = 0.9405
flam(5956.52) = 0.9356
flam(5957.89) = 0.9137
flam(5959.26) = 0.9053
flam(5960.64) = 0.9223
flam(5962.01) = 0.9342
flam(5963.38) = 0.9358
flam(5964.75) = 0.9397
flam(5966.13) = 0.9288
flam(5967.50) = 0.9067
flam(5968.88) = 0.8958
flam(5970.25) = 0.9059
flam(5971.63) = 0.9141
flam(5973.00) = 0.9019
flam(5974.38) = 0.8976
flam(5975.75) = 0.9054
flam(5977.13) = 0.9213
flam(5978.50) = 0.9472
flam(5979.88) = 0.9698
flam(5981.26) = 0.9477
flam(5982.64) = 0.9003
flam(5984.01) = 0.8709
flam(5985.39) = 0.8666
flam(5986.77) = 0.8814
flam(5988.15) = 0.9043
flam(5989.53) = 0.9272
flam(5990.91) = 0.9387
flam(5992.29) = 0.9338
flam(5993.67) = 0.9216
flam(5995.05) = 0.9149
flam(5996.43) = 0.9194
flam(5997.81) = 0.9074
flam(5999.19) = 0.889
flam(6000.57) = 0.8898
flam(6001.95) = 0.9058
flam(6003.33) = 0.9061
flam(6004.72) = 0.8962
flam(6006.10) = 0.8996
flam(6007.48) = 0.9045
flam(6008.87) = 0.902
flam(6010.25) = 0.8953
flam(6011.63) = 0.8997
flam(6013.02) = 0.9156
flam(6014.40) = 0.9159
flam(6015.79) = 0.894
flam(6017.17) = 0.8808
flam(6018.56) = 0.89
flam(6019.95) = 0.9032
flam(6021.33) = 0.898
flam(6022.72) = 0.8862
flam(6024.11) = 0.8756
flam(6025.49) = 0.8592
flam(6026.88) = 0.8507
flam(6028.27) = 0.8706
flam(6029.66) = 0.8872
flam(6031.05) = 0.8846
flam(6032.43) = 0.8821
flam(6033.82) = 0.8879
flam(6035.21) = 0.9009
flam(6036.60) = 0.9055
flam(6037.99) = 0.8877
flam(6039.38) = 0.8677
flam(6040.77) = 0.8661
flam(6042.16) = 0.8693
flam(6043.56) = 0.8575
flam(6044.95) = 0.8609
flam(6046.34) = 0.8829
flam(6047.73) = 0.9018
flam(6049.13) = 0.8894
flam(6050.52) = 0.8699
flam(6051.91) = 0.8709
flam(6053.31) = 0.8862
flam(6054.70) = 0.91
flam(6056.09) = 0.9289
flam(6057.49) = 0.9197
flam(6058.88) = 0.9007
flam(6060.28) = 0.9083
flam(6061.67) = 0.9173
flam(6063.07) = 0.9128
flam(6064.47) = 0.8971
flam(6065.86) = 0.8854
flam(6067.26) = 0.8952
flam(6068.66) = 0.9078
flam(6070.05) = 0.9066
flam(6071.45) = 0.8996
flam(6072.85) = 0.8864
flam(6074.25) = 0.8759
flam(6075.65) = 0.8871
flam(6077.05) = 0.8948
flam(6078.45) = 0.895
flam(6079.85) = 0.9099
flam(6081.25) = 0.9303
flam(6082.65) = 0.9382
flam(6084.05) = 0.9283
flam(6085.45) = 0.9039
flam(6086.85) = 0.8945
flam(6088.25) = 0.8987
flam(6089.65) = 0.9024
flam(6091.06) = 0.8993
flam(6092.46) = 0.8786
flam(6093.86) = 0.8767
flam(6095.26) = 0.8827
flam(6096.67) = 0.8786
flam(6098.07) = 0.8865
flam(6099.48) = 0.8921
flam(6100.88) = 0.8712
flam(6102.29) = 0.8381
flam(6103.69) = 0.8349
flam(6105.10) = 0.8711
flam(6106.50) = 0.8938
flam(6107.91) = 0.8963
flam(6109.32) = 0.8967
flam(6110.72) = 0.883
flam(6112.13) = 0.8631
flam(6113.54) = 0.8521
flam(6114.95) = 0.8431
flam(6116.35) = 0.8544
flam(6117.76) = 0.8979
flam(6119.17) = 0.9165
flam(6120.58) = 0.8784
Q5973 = 0.002 mag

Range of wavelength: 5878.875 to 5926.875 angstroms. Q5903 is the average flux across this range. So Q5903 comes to 0.872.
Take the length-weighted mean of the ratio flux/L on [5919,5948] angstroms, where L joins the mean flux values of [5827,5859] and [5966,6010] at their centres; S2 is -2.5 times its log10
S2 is 0.02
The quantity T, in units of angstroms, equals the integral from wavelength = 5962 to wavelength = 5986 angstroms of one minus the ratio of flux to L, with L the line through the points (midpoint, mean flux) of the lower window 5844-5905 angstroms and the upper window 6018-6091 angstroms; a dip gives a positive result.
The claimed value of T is -0.7 angstroms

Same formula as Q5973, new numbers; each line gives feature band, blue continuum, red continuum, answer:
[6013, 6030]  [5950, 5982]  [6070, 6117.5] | 0.02 mag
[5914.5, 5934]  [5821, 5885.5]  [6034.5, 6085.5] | 0.01 mag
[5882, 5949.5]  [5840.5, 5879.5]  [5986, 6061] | 0.05 mag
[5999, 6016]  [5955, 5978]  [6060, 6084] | 0.01 mag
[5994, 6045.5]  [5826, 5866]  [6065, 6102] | 0.02 mag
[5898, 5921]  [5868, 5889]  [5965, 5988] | 0.00 mag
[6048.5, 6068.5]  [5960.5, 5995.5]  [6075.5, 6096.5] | 0.01 mag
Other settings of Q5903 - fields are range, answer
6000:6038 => 0.892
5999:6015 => 0.902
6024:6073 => 0.889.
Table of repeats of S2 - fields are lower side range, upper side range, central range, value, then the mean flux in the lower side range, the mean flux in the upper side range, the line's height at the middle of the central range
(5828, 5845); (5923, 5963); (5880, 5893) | 0.12 mag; 0.942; 0.902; 0.923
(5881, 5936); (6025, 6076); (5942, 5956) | -0.03 mag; 0.875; 0.889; 0.879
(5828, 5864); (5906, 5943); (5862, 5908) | 0.07 mag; 0.939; 0.912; 0.926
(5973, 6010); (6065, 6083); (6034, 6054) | 0.03 mag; 0.91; 0.9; 0.904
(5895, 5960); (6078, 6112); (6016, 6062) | 0.01 mag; 0.897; 0.89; 0.892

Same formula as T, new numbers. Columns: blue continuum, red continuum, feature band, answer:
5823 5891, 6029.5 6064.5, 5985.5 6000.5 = -0.2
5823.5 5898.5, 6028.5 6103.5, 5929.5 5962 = 0.0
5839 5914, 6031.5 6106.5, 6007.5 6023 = -0.1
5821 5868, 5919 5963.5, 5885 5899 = 2.0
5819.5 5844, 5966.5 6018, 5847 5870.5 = 0.1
